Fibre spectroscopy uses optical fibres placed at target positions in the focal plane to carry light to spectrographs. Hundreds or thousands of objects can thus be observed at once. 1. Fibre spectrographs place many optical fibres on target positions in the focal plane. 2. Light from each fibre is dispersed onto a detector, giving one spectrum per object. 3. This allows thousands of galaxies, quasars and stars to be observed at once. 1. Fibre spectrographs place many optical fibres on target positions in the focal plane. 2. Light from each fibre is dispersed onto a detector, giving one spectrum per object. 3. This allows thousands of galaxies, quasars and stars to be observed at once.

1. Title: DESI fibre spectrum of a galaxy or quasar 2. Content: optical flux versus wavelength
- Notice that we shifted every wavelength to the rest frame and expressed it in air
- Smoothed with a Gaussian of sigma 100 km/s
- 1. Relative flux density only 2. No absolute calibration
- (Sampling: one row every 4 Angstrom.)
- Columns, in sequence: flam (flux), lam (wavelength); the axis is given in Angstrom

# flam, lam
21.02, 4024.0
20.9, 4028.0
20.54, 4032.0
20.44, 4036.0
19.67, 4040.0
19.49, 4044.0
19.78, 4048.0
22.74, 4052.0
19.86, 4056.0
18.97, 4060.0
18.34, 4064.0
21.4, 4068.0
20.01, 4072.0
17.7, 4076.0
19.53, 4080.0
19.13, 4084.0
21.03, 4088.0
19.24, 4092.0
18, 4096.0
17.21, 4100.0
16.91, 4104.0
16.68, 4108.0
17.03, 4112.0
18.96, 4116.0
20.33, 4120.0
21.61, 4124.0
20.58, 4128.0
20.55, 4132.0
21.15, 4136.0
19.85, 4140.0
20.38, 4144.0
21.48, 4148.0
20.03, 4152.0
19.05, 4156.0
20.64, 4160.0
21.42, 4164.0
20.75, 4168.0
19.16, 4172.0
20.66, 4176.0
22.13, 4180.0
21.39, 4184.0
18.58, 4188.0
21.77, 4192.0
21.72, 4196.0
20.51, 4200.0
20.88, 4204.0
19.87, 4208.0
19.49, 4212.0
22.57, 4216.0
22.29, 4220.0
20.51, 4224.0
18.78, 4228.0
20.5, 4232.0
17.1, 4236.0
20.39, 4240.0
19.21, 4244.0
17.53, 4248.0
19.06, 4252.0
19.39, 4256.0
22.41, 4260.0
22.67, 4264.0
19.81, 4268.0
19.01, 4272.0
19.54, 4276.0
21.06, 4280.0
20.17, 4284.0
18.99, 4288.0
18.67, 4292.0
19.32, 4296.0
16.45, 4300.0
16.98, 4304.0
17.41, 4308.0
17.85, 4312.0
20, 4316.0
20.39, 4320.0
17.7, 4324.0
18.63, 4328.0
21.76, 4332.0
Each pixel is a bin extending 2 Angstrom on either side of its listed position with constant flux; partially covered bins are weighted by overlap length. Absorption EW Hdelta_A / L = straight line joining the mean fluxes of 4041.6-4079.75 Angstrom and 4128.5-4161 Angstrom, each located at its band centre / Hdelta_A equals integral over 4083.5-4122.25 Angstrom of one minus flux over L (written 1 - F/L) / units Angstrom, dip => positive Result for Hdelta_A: 3.2 Angstrom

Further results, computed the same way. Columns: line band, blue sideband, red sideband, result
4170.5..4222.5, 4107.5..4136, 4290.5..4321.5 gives -4.7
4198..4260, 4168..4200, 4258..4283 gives 2.4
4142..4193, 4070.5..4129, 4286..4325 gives -5.0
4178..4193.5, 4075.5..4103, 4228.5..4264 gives -1.3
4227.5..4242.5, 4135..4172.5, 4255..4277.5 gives 0.9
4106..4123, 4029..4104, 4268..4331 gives 0.9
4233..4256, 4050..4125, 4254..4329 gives 0.6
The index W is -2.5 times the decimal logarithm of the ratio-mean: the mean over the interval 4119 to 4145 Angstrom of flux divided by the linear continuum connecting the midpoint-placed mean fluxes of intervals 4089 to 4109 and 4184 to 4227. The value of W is -0.11 mag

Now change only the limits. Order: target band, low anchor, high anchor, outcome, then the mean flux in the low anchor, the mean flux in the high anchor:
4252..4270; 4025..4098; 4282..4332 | -0.11 mag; 19.8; 18.7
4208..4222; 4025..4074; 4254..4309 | -0.08 mag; 20.2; 19.5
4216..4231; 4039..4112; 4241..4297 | -0.06 mag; 19.1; 19.8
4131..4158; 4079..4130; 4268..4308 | -0.08 mag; 18.9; 18.9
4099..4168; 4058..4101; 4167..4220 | 0.01 mag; 19.2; 20.8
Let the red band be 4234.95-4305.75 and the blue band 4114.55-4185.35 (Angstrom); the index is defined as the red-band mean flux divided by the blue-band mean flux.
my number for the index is 0.94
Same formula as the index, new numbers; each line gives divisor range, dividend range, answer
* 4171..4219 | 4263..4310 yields 0.92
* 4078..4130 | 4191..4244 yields 1.08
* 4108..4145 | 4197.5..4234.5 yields 1.04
